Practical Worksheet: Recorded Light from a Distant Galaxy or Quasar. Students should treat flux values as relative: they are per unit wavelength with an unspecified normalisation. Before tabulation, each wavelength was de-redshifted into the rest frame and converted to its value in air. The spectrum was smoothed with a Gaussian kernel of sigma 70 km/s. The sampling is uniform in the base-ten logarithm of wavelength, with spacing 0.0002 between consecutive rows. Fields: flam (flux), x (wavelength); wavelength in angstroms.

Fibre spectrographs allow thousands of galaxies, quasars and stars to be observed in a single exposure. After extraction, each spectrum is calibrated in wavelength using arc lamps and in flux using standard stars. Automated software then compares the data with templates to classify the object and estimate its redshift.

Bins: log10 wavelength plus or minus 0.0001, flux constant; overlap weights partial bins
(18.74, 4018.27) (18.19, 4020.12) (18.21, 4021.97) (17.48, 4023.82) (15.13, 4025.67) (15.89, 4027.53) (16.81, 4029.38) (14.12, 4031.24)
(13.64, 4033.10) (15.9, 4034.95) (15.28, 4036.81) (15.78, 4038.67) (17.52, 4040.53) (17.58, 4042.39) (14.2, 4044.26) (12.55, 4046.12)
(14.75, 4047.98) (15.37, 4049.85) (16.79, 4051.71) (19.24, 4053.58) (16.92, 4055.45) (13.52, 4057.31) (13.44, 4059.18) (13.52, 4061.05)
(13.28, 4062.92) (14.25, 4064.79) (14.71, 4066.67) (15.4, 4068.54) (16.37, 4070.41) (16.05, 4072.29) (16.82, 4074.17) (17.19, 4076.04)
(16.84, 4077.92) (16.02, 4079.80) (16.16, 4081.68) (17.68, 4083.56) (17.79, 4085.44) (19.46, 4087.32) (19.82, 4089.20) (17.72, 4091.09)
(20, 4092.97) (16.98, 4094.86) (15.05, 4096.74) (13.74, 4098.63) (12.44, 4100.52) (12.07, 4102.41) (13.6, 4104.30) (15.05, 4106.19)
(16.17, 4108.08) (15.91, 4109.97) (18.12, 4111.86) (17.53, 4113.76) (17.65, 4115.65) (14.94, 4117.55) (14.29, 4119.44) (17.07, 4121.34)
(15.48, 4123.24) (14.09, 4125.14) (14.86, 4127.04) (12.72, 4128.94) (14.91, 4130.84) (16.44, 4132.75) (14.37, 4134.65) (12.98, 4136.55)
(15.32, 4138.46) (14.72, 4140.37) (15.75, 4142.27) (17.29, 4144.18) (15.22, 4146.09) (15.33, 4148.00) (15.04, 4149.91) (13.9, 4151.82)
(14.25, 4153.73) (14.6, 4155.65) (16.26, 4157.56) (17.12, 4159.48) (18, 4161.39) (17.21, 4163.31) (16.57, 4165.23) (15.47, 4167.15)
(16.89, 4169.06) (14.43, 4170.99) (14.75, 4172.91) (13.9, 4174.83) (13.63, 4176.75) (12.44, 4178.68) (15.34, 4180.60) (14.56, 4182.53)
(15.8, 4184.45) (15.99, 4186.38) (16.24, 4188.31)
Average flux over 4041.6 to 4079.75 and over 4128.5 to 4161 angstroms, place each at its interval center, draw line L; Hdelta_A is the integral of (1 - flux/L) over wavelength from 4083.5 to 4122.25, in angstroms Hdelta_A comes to -2.5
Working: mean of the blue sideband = 15.4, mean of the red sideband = 15.2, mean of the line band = 16.3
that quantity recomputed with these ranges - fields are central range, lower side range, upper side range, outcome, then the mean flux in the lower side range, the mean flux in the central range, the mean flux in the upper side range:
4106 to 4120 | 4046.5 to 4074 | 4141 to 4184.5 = -0.9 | 15.2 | 16.3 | 15.4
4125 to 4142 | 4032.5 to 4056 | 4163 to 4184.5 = 0.8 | 15.8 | 14.6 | 15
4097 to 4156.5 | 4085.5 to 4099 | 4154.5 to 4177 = 6.3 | 17.7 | 15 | 15.8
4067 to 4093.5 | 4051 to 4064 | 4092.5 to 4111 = -3.8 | 15.2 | 17.3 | 15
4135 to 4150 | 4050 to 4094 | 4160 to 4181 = 0.5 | 16.5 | 15.2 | 15.4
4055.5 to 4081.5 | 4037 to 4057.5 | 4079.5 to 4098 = 2.4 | 15.9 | 15.3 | 17.7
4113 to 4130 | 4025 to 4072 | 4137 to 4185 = -0.1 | 15.3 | 15.4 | 15.3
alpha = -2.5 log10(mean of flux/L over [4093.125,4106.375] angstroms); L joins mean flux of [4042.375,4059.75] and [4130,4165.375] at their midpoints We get 0.07 mag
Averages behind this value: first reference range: 15.4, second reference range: 15.5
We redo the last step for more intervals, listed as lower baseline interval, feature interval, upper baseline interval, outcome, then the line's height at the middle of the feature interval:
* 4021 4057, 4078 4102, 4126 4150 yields -0.091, 15.4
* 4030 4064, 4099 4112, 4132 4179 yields 0.054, 15.3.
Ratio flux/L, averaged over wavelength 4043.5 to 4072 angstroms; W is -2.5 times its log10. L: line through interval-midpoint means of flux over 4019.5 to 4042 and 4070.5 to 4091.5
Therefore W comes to 0.12 mag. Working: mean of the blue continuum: 16.2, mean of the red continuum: 17.4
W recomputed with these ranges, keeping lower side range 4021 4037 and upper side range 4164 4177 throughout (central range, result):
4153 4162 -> -0.05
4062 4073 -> 0.05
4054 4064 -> 0.10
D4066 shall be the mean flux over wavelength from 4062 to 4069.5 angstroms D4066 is 14.4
